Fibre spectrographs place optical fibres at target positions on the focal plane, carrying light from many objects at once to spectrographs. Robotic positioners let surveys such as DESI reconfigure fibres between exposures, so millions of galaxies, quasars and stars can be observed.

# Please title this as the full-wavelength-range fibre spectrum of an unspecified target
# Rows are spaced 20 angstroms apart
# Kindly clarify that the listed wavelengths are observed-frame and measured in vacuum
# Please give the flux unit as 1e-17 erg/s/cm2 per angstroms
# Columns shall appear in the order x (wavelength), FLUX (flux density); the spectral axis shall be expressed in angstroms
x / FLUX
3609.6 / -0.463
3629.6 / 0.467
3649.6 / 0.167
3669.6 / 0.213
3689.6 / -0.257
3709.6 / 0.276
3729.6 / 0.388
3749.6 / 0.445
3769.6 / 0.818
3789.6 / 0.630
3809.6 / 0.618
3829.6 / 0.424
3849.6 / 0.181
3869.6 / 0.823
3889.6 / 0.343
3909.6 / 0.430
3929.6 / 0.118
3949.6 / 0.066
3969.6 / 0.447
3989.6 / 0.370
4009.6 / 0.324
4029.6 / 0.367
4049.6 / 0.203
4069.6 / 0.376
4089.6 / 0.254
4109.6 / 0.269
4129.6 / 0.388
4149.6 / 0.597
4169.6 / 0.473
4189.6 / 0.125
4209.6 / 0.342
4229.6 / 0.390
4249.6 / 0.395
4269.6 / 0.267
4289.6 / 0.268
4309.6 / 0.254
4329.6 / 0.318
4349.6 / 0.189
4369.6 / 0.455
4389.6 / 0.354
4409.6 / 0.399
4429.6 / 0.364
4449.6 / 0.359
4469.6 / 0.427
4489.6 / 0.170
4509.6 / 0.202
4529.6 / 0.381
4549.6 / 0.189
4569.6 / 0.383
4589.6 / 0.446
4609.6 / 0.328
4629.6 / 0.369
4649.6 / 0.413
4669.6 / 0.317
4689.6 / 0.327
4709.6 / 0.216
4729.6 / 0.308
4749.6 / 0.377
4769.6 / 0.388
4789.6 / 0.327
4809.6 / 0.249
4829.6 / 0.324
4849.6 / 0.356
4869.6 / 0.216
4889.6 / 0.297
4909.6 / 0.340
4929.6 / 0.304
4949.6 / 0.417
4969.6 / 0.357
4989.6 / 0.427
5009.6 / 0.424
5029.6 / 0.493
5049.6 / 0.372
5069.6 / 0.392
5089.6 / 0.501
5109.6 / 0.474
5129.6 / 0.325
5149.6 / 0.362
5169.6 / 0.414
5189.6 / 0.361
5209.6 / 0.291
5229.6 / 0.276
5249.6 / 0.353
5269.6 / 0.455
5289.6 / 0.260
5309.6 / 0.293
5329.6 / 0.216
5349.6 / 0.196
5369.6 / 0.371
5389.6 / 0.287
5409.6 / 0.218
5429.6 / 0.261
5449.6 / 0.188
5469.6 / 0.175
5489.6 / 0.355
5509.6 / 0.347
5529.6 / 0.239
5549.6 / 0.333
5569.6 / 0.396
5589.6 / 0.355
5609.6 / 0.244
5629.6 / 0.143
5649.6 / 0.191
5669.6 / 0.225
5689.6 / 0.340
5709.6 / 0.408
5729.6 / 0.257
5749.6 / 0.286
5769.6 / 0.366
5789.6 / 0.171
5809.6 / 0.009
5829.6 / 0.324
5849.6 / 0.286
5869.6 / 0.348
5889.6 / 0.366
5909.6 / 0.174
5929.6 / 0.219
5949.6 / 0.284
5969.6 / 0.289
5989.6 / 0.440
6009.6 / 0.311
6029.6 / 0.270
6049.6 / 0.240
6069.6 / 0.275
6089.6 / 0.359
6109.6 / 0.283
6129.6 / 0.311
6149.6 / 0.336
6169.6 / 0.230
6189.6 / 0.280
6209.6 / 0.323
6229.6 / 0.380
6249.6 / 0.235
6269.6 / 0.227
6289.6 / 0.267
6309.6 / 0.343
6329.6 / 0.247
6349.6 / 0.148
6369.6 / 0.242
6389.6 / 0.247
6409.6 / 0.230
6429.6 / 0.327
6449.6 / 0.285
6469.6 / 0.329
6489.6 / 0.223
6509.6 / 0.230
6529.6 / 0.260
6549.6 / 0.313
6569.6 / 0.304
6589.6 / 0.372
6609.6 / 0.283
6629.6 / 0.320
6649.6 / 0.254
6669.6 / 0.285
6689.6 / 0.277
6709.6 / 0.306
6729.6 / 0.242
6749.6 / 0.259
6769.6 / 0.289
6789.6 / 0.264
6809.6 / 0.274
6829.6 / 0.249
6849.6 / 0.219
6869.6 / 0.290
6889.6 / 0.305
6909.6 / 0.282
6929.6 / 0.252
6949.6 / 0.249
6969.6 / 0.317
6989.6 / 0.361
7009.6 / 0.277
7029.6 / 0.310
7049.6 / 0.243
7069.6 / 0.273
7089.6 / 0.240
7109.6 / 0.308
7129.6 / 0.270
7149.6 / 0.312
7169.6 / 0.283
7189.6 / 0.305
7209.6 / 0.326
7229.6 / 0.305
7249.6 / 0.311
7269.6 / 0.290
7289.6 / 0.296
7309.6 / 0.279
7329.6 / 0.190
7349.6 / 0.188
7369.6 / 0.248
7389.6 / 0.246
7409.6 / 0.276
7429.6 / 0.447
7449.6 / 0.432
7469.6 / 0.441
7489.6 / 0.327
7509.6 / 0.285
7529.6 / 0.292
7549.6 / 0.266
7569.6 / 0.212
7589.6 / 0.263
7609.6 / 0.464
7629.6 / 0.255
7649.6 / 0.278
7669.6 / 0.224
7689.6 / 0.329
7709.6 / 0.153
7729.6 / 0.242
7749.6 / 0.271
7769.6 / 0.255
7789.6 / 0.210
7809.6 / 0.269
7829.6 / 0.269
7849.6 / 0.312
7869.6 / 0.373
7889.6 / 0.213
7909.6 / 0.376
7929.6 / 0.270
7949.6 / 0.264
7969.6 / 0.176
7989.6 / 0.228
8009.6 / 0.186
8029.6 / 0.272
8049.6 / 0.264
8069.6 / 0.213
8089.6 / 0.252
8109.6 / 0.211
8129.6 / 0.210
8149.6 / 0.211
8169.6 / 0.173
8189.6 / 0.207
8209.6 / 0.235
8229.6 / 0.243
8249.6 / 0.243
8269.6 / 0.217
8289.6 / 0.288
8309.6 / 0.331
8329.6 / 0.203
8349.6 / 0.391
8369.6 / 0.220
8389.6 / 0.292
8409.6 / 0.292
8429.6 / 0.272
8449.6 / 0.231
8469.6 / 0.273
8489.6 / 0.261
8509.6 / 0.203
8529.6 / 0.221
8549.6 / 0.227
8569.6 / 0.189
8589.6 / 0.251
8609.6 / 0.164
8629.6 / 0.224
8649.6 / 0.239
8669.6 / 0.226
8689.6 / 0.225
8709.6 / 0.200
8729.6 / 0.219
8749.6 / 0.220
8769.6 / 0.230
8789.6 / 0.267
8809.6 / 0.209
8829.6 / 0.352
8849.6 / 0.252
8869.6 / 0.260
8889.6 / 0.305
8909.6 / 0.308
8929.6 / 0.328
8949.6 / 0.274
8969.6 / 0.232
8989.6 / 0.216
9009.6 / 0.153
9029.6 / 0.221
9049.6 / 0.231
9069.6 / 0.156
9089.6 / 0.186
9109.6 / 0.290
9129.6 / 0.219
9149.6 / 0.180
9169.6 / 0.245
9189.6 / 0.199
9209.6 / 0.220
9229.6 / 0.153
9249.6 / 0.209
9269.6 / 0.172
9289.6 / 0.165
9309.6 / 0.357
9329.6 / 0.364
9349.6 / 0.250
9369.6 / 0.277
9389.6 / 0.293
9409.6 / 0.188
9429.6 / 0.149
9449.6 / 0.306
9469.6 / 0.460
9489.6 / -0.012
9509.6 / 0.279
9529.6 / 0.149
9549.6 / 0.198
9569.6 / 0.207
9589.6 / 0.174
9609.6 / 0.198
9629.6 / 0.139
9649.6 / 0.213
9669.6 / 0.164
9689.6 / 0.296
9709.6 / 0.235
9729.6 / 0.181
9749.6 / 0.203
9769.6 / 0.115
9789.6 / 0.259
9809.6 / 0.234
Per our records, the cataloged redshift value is 1.67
